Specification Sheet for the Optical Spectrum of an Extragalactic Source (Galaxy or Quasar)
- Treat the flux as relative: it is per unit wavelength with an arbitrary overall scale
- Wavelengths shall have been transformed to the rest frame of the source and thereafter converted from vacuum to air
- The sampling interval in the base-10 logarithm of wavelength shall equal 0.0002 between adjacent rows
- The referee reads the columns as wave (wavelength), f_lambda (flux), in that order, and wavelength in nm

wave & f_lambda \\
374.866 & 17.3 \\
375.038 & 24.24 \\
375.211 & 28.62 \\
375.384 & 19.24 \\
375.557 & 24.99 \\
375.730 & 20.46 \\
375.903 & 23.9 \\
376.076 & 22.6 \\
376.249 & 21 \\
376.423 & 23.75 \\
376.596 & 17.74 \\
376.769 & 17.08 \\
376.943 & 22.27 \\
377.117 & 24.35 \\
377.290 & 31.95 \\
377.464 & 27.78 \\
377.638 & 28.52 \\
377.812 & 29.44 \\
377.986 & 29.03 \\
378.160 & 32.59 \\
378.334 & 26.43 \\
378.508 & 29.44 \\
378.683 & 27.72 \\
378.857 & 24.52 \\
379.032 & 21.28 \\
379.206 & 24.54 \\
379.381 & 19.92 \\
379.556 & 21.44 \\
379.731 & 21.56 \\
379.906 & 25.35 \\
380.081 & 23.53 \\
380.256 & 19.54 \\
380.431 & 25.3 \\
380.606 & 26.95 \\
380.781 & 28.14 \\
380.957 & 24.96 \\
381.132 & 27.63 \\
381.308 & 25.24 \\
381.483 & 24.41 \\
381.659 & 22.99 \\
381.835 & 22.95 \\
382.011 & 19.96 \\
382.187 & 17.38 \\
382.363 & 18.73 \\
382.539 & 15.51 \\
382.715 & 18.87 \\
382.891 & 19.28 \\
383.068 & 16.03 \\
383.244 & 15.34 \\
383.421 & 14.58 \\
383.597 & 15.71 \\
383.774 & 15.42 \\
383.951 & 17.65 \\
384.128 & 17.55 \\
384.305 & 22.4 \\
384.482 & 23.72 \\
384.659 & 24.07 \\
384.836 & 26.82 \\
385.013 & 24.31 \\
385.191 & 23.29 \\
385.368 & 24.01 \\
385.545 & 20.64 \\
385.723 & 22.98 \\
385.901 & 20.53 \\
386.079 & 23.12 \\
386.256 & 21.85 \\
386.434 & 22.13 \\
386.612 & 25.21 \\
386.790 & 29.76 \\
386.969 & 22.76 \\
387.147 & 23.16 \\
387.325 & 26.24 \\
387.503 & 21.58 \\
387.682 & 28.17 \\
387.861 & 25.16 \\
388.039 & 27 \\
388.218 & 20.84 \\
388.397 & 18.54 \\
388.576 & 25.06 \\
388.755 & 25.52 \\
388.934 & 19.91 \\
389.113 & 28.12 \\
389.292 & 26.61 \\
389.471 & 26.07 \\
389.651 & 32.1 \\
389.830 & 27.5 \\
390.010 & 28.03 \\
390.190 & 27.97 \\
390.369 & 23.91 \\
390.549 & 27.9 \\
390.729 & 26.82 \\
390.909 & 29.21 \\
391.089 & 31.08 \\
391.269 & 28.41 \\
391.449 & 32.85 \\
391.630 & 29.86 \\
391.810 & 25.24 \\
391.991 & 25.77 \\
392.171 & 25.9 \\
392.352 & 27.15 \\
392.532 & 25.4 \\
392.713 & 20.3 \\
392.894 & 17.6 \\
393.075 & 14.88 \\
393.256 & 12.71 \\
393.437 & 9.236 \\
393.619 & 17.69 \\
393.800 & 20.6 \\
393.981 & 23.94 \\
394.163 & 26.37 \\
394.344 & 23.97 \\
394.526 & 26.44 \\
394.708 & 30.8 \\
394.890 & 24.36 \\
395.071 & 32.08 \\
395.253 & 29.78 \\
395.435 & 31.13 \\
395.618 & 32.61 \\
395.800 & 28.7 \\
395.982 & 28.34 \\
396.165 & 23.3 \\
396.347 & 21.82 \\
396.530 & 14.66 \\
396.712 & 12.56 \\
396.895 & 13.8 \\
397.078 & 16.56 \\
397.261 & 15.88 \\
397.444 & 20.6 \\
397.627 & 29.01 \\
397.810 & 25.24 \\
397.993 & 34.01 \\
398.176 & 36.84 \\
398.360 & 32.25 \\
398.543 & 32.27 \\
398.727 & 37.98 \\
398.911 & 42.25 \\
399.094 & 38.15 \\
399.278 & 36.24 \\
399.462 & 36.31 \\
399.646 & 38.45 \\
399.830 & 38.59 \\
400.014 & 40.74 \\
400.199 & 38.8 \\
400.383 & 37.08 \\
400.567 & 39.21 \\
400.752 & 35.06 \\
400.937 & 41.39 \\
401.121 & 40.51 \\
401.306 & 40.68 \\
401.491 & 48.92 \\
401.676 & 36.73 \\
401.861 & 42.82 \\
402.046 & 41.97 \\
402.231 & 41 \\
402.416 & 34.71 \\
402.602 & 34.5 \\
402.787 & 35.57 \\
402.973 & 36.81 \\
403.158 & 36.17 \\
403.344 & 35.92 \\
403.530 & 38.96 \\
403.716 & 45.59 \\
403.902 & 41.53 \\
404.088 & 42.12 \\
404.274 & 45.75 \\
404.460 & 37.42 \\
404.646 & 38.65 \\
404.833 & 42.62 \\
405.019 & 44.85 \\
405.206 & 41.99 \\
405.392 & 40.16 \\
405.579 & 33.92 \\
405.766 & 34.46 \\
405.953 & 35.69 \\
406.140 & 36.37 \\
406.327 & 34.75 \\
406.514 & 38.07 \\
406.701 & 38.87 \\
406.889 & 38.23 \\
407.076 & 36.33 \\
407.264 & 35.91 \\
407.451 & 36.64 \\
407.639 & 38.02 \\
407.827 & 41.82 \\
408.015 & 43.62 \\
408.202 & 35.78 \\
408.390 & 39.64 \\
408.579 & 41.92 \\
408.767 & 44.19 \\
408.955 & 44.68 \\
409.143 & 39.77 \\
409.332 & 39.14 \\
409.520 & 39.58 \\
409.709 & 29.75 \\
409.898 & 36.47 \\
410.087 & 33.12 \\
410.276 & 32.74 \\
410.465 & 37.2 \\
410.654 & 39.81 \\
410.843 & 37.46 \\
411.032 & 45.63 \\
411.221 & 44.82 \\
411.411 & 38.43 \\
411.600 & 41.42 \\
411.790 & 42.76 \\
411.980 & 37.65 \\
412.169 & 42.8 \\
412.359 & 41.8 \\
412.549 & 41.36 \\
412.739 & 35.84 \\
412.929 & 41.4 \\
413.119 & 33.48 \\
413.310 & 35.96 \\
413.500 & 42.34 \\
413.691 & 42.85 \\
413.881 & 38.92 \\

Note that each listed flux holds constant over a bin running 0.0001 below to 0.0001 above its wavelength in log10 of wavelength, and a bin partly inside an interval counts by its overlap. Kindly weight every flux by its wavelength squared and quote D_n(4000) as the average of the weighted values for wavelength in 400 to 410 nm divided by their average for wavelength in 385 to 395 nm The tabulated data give 1.73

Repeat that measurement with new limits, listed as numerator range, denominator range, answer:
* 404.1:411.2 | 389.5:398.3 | 1.67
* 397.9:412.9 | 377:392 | 1.79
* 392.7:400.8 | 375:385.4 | 1.32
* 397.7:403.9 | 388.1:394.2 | 1.64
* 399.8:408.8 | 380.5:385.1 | 2.08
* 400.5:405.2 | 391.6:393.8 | 2.03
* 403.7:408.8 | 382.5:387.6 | 2.06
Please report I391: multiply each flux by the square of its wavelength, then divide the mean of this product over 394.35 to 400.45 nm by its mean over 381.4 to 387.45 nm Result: 1.5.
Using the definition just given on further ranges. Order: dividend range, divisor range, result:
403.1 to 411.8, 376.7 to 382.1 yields 1.80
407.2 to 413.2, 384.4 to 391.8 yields 1.72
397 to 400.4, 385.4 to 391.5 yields 1.37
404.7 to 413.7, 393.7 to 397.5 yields 1.76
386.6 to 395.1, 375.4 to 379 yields 1.06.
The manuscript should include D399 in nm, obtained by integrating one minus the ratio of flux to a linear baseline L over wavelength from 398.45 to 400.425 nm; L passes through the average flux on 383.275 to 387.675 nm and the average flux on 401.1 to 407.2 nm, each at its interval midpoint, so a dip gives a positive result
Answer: -0.17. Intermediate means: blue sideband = 22.1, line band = 37.9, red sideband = 39.1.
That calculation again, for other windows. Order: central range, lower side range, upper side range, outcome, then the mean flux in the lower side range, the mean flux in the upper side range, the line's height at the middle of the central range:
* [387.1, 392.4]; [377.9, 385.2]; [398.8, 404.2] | 0.527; 22.4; 39.2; 29.3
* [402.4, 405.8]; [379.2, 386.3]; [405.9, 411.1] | -0.367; 21.5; 38.2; 35.4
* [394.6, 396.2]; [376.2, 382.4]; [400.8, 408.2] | 0.219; 24.4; 39.2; 33.8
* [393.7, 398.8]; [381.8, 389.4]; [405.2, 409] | 0.714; 21.8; 38.5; 30.1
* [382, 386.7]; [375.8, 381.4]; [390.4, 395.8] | 0.888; 24.9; 25.2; 25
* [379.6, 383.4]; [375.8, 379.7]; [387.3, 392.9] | 0.520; 24.8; 26.1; 25.2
